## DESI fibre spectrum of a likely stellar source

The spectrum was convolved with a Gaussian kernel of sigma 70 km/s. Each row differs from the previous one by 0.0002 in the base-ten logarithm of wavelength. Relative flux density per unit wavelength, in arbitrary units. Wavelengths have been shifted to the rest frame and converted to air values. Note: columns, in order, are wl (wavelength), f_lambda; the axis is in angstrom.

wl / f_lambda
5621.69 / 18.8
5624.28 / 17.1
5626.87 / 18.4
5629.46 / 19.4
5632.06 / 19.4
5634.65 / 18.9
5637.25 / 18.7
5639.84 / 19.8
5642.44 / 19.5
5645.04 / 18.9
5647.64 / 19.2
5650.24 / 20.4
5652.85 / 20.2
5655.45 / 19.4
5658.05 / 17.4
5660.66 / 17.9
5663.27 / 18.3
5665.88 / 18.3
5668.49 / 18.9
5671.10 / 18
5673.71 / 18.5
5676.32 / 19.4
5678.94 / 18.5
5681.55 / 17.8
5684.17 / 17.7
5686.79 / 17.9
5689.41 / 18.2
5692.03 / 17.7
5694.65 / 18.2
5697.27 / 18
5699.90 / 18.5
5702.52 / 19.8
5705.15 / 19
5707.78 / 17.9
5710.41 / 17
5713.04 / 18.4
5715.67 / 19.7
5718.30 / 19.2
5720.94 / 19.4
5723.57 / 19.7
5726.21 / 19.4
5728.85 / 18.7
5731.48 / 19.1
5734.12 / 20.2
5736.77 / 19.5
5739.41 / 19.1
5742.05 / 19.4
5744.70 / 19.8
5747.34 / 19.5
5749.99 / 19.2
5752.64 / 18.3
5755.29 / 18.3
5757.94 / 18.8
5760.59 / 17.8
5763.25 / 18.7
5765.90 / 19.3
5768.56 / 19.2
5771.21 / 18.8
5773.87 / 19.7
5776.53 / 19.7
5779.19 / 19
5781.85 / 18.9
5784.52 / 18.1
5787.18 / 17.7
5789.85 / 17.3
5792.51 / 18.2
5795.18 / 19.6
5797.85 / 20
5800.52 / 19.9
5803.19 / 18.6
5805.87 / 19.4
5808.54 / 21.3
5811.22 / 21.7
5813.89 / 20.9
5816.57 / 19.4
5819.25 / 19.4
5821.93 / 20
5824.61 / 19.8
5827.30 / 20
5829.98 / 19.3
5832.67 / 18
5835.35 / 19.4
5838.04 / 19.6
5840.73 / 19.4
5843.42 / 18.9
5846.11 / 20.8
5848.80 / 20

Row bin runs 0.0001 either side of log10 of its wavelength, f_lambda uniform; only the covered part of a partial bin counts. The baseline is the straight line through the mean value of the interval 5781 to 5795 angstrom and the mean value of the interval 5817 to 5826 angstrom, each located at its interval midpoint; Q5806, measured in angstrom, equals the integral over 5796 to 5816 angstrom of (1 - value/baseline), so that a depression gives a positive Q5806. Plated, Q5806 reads -1.30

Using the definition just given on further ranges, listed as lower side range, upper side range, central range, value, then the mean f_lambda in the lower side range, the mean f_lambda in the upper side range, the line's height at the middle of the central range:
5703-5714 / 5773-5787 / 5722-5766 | -1.3 angstrom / 18.2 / 18.9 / 18.6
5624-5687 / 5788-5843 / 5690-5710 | 0.6 angstrom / 18.8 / 19.5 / 19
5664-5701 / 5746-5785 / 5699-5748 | -1.4 angstrom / 18.3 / 18.9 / 18.6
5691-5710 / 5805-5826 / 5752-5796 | 2.0 angstrom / 18.4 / 20.3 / 19.6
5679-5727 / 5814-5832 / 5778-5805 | 0.9 angstrom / 18.5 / 19.7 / 19.4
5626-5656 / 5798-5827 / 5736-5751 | 0.3 angstrom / 19.4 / 20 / 19.8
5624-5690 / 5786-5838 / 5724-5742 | -0.2 angstrom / 18.7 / 19.5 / 19.1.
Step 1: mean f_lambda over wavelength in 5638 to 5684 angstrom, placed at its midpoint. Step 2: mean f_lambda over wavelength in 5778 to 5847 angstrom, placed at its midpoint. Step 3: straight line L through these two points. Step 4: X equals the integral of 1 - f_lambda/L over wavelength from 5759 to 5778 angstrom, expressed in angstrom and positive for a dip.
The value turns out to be 0.2 angstrom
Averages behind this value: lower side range 18.8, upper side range 19.4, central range 19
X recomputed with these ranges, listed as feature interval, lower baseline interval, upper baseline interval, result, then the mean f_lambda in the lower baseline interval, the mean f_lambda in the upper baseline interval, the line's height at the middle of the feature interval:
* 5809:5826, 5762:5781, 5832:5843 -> -1.0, 19.2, 19.2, 19.2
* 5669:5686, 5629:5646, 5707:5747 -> 0.8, 19.2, 19.1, 19.2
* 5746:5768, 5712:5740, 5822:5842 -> 0.7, 19.3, 19.4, 19.3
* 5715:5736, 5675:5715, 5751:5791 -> -1.1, 18.3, 18.6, 18.4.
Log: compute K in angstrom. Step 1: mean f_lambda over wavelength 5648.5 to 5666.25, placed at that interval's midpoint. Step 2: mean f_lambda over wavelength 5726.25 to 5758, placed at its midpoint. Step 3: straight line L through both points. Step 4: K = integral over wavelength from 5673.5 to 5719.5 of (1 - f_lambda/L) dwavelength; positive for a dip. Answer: 1.5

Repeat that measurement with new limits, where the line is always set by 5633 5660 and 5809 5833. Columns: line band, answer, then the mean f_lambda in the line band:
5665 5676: 0.5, 18.5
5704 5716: 0.7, 18.3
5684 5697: 1.0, 18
